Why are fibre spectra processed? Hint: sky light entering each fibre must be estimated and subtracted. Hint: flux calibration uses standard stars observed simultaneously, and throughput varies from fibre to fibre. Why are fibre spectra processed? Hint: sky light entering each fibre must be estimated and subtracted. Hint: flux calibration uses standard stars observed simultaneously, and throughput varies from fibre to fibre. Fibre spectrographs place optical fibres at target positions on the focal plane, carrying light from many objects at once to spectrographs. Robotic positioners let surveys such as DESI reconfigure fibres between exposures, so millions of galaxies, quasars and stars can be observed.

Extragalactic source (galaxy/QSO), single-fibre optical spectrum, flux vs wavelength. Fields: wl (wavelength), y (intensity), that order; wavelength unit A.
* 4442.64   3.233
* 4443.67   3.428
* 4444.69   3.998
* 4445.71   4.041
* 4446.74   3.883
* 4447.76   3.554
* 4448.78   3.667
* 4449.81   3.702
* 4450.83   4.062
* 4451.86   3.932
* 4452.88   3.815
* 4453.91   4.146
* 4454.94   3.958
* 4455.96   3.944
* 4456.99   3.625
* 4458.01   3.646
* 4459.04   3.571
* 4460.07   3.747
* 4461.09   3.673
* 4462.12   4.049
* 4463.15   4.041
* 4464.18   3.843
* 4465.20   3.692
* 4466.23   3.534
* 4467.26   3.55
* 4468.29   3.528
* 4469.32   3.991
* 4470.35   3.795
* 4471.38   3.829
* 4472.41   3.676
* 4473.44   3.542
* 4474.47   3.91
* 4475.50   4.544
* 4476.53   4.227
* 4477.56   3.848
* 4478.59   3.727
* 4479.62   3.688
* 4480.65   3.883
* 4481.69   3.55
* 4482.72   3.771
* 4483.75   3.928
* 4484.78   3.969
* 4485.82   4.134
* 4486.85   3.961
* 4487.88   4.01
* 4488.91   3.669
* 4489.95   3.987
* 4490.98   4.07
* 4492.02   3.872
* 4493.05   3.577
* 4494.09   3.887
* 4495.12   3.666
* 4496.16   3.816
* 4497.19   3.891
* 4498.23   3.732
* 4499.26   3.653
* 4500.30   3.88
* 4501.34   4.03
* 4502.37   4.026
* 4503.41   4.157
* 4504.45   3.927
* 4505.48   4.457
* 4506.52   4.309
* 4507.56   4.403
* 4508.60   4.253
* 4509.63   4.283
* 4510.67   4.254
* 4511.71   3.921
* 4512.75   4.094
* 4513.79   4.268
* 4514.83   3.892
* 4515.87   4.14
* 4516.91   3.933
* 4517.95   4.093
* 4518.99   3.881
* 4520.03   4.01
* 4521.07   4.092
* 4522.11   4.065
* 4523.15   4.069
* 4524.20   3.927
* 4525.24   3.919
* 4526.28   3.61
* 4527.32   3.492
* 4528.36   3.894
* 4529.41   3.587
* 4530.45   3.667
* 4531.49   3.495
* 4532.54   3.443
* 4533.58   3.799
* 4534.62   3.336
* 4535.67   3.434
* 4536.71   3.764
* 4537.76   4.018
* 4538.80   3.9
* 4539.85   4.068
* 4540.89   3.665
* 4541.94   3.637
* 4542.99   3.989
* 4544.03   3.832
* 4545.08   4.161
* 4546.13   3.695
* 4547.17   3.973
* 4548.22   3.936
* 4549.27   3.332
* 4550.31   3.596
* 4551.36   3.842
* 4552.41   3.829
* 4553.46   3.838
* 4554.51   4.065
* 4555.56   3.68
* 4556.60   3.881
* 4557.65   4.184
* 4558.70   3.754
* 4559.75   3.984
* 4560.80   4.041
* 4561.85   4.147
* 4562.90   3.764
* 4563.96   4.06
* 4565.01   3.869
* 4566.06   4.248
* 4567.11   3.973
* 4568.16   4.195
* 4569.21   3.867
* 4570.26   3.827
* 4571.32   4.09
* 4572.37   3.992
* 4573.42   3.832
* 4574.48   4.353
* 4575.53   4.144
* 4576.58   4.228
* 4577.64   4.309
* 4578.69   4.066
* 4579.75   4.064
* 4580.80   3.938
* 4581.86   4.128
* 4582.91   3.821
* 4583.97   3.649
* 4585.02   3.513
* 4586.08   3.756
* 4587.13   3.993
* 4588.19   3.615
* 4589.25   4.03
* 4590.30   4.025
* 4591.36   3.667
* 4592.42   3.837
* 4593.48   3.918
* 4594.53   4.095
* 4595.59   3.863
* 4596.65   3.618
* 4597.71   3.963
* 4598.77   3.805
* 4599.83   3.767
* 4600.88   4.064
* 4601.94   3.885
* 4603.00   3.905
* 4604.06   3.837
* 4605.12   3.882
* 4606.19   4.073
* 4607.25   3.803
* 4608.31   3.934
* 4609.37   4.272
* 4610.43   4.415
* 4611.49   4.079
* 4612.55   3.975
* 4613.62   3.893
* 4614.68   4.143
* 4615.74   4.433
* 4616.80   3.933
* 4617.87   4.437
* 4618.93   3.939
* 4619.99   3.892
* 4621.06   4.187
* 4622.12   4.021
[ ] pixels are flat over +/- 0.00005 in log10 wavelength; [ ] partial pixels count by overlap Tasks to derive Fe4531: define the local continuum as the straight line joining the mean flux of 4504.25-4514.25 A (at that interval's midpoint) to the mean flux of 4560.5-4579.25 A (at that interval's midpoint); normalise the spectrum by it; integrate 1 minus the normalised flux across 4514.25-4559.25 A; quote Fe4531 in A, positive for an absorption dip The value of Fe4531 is 3.52 A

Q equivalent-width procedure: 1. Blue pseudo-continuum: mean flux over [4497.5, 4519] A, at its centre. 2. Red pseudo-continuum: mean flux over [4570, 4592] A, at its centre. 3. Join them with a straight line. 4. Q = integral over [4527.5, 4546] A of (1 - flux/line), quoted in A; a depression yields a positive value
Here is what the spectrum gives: 1.32 A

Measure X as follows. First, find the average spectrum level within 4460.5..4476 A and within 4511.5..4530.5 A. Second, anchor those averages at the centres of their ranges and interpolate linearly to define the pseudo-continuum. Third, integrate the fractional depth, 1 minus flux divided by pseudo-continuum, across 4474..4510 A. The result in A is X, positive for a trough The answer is -0.9 A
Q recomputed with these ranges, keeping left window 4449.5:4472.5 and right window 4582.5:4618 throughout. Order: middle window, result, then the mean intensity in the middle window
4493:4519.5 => -1.24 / 4.02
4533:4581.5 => -0.32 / 3.92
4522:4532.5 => 0.32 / 3.74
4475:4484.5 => -0.22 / 3.91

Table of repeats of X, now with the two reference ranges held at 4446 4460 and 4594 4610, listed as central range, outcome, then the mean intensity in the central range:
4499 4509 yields -0.7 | 4.12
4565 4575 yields -0.3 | 4.03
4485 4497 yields -0.1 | 3.88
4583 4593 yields 0.3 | 3.79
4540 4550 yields 0.2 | 3.81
